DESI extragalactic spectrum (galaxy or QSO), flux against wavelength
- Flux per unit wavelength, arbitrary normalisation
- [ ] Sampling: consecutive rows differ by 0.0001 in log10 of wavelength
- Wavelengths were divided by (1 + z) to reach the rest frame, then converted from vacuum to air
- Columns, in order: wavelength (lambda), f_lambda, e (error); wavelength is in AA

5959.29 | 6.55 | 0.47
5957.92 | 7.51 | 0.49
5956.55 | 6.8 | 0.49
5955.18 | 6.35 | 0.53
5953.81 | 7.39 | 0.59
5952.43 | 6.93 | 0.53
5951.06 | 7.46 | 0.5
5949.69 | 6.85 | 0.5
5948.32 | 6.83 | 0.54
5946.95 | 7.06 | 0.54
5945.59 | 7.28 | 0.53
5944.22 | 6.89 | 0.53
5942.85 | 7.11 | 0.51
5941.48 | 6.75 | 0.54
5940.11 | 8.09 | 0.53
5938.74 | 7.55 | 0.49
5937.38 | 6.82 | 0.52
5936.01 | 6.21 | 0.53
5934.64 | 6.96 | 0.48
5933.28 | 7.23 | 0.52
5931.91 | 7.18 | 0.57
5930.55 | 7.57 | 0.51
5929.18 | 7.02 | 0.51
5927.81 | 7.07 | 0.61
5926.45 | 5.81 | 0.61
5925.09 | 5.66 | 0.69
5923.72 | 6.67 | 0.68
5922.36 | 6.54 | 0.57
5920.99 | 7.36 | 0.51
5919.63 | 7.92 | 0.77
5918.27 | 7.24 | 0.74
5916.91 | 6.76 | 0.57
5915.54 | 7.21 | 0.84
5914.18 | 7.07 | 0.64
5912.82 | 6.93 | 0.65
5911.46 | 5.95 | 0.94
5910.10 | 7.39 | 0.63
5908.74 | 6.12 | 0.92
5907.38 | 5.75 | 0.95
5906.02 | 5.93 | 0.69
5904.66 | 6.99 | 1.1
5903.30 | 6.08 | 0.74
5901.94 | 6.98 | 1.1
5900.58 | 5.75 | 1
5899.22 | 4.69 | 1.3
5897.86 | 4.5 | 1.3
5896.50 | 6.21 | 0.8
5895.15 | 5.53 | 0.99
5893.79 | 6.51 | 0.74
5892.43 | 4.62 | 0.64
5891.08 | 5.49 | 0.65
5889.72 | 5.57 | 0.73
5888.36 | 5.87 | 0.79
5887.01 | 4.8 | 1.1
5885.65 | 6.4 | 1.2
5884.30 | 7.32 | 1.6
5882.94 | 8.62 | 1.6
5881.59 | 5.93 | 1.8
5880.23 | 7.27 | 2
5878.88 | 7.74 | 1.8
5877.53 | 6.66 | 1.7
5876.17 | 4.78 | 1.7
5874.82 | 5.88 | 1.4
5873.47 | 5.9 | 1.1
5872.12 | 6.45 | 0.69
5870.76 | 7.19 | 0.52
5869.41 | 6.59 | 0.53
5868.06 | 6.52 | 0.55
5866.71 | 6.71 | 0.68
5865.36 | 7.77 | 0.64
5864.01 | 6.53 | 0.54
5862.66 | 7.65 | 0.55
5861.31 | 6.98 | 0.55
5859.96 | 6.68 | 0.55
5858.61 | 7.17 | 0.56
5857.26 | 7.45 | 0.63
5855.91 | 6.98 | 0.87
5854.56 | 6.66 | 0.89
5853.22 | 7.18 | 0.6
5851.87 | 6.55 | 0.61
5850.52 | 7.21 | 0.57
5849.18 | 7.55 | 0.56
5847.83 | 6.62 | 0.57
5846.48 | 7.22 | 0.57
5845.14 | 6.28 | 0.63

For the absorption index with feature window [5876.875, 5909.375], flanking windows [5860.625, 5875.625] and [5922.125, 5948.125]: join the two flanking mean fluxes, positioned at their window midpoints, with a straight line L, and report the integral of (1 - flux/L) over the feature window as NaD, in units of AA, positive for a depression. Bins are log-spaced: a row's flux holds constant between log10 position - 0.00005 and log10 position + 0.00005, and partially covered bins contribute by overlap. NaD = 3.2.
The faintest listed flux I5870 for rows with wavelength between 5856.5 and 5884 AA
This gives 4.78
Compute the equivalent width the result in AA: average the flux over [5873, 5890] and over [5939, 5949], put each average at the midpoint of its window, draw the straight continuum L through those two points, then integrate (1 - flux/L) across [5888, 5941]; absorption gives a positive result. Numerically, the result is 2.49 AA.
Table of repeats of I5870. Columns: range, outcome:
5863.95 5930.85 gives 4.5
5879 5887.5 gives 4.8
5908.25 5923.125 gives 5.95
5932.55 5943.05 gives 6.21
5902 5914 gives 5.75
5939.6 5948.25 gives 6.75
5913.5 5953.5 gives 5.66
